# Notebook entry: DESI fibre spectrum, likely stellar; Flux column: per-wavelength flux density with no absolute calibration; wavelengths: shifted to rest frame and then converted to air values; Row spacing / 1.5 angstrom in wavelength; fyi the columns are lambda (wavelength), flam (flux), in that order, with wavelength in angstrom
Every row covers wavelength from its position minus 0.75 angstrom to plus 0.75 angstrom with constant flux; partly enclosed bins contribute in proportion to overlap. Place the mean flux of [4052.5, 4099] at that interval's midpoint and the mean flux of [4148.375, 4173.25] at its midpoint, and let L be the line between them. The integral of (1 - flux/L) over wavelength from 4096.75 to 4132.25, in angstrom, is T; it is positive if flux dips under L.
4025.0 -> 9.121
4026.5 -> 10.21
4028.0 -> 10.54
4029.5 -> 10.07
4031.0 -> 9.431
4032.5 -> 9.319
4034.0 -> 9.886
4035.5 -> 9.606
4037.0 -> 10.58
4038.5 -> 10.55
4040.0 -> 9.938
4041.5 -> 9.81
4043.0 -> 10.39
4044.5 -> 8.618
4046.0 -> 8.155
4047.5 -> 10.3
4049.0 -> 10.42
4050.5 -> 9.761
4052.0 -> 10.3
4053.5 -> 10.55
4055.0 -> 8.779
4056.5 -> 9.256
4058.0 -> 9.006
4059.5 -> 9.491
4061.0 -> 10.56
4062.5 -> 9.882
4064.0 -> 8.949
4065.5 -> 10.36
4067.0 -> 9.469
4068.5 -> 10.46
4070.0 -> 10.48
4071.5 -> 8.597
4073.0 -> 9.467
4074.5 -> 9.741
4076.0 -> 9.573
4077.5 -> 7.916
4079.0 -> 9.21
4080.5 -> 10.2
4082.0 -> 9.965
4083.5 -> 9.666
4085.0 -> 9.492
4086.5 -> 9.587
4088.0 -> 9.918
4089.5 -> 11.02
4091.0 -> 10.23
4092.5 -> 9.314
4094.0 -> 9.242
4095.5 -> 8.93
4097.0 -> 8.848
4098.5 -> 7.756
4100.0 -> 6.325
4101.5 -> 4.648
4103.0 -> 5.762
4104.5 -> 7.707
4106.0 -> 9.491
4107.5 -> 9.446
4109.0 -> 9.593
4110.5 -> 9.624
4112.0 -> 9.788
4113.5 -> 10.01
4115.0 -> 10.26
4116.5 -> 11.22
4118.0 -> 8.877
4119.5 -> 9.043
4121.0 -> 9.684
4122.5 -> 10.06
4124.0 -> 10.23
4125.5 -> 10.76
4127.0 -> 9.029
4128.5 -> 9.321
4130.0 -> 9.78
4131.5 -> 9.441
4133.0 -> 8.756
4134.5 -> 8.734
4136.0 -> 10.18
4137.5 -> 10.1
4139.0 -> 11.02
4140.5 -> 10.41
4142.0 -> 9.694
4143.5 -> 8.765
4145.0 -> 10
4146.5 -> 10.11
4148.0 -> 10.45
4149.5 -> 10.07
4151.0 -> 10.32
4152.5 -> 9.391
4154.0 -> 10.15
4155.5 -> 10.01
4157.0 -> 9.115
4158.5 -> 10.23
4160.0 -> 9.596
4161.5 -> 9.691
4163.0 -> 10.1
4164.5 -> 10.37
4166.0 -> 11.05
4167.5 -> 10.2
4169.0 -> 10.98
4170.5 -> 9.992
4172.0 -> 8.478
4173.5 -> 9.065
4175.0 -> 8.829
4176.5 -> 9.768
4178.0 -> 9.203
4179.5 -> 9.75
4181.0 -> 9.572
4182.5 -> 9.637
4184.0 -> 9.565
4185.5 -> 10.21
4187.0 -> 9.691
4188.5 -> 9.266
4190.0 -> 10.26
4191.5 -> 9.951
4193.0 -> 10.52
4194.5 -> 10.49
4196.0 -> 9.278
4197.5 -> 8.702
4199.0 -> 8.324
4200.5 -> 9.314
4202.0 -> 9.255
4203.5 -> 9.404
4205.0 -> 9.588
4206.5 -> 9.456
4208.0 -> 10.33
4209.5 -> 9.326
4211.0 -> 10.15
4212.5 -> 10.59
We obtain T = 2.62 angstrom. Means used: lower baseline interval 9.56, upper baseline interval 9.97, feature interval 9.03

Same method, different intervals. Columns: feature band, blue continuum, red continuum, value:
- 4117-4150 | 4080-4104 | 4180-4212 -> -2.3 angstrom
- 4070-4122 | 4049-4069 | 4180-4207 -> 3.1 angstrom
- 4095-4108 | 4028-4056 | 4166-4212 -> 2.9 angstrom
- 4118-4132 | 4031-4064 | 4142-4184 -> 0.2 angstrom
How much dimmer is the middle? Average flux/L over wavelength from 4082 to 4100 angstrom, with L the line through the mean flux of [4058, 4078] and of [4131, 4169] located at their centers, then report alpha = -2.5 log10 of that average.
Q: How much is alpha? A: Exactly 0.041 mag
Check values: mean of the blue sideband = 9.61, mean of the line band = 9.35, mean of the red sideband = 9.94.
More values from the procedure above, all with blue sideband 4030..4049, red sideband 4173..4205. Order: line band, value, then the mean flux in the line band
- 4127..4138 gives 0.02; 9.43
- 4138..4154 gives -0.05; 10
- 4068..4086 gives 0.02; 9.55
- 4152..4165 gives -0.03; 9.85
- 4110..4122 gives -0.02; 9.82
